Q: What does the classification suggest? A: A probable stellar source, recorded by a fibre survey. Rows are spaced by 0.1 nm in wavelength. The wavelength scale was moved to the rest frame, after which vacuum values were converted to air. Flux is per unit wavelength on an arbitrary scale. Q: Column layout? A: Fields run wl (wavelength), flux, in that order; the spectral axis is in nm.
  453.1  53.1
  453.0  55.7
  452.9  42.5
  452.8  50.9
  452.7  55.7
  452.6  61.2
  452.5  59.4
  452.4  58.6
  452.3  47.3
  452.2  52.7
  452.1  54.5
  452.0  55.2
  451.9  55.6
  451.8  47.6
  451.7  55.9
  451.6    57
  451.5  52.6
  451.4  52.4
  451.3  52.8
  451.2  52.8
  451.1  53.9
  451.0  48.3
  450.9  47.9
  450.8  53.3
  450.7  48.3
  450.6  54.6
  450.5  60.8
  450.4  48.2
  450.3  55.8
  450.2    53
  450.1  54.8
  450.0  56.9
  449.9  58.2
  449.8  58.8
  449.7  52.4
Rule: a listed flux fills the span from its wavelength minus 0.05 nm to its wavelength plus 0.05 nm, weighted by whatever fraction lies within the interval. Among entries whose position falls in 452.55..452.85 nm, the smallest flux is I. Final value 50.9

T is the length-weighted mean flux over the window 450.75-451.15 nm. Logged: 50.8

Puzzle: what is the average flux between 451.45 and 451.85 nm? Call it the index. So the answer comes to 53.3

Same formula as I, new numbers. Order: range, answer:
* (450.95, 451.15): 48.3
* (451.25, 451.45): 52.4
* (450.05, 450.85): 48.2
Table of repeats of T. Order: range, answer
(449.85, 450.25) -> 55.7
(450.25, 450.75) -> 53.5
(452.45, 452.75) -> 58.8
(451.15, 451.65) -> 53.5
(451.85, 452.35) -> 53.1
